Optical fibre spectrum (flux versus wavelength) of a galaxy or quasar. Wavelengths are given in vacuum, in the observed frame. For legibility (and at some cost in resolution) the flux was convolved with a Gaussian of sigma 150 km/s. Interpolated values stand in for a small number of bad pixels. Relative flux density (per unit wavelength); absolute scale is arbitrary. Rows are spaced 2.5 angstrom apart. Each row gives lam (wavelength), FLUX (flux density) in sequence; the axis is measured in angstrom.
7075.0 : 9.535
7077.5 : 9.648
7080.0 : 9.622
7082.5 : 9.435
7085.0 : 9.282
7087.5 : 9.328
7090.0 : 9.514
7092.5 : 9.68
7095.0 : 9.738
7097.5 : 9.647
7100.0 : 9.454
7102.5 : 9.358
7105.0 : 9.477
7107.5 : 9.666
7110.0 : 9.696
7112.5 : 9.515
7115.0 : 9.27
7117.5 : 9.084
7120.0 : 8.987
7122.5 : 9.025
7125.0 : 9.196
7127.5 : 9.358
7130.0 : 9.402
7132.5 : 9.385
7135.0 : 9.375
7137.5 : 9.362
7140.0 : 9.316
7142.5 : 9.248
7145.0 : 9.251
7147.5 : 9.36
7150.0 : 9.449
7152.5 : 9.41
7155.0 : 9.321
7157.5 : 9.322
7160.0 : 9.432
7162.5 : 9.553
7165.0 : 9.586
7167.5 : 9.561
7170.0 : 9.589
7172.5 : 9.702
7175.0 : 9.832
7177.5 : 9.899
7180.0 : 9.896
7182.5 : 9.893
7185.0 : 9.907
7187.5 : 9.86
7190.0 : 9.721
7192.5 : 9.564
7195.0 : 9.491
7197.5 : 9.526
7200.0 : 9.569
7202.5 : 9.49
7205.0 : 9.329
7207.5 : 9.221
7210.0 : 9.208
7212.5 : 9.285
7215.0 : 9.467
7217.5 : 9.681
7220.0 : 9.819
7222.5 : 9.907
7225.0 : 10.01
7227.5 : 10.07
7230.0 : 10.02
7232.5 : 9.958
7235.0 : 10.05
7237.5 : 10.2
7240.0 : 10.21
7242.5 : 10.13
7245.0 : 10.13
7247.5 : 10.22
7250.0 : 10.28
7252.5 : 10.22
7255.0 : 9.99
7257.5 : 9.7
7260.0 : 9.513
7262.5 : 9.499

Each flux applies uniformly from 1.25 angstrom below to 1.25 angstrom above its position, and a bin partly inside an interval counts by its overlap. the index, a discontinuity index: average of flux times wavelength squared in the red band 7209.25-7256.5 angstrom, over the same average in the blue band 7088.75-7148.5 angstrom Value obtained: 1.1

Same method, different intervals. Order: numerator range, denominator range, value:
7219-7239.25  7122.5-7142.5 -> 1.10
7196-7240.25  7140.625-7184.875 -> 1.03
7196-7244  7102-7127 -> 1.08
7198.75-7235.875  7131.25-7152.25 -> 1.06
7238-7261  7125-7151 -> 1.11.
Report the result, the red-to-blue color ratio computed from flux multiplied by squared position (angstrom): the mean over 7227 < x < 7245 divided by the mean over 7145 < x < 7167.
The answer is 1.10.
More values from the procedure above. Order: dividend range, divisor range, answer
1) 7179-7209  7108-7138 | 1.05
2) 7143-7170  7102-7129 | 1.02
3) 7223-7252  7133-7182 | 1.09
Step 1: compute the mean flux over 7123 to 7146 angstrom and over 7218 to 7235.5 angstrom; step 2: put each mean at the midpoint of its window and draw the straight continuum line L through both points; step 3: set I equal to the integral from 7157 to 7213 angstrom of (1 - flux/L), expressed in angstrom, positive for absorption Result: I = 0.42 angstrom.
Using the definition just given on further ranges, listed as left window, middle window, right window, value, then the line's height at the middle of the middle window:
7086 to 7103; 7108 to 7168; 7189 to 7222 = 1.05 angstrom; 9.52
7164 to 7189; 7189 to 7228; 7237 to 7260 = 1.33 angstrom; 9.91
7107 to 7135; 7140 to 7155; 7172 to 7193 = 0.31 angstrom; 9.54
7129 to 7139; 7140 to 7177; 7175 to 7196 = 0.37 angstrom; 9.57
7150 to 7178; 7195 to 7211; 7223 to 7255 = 0.72 angstrom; 9.84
